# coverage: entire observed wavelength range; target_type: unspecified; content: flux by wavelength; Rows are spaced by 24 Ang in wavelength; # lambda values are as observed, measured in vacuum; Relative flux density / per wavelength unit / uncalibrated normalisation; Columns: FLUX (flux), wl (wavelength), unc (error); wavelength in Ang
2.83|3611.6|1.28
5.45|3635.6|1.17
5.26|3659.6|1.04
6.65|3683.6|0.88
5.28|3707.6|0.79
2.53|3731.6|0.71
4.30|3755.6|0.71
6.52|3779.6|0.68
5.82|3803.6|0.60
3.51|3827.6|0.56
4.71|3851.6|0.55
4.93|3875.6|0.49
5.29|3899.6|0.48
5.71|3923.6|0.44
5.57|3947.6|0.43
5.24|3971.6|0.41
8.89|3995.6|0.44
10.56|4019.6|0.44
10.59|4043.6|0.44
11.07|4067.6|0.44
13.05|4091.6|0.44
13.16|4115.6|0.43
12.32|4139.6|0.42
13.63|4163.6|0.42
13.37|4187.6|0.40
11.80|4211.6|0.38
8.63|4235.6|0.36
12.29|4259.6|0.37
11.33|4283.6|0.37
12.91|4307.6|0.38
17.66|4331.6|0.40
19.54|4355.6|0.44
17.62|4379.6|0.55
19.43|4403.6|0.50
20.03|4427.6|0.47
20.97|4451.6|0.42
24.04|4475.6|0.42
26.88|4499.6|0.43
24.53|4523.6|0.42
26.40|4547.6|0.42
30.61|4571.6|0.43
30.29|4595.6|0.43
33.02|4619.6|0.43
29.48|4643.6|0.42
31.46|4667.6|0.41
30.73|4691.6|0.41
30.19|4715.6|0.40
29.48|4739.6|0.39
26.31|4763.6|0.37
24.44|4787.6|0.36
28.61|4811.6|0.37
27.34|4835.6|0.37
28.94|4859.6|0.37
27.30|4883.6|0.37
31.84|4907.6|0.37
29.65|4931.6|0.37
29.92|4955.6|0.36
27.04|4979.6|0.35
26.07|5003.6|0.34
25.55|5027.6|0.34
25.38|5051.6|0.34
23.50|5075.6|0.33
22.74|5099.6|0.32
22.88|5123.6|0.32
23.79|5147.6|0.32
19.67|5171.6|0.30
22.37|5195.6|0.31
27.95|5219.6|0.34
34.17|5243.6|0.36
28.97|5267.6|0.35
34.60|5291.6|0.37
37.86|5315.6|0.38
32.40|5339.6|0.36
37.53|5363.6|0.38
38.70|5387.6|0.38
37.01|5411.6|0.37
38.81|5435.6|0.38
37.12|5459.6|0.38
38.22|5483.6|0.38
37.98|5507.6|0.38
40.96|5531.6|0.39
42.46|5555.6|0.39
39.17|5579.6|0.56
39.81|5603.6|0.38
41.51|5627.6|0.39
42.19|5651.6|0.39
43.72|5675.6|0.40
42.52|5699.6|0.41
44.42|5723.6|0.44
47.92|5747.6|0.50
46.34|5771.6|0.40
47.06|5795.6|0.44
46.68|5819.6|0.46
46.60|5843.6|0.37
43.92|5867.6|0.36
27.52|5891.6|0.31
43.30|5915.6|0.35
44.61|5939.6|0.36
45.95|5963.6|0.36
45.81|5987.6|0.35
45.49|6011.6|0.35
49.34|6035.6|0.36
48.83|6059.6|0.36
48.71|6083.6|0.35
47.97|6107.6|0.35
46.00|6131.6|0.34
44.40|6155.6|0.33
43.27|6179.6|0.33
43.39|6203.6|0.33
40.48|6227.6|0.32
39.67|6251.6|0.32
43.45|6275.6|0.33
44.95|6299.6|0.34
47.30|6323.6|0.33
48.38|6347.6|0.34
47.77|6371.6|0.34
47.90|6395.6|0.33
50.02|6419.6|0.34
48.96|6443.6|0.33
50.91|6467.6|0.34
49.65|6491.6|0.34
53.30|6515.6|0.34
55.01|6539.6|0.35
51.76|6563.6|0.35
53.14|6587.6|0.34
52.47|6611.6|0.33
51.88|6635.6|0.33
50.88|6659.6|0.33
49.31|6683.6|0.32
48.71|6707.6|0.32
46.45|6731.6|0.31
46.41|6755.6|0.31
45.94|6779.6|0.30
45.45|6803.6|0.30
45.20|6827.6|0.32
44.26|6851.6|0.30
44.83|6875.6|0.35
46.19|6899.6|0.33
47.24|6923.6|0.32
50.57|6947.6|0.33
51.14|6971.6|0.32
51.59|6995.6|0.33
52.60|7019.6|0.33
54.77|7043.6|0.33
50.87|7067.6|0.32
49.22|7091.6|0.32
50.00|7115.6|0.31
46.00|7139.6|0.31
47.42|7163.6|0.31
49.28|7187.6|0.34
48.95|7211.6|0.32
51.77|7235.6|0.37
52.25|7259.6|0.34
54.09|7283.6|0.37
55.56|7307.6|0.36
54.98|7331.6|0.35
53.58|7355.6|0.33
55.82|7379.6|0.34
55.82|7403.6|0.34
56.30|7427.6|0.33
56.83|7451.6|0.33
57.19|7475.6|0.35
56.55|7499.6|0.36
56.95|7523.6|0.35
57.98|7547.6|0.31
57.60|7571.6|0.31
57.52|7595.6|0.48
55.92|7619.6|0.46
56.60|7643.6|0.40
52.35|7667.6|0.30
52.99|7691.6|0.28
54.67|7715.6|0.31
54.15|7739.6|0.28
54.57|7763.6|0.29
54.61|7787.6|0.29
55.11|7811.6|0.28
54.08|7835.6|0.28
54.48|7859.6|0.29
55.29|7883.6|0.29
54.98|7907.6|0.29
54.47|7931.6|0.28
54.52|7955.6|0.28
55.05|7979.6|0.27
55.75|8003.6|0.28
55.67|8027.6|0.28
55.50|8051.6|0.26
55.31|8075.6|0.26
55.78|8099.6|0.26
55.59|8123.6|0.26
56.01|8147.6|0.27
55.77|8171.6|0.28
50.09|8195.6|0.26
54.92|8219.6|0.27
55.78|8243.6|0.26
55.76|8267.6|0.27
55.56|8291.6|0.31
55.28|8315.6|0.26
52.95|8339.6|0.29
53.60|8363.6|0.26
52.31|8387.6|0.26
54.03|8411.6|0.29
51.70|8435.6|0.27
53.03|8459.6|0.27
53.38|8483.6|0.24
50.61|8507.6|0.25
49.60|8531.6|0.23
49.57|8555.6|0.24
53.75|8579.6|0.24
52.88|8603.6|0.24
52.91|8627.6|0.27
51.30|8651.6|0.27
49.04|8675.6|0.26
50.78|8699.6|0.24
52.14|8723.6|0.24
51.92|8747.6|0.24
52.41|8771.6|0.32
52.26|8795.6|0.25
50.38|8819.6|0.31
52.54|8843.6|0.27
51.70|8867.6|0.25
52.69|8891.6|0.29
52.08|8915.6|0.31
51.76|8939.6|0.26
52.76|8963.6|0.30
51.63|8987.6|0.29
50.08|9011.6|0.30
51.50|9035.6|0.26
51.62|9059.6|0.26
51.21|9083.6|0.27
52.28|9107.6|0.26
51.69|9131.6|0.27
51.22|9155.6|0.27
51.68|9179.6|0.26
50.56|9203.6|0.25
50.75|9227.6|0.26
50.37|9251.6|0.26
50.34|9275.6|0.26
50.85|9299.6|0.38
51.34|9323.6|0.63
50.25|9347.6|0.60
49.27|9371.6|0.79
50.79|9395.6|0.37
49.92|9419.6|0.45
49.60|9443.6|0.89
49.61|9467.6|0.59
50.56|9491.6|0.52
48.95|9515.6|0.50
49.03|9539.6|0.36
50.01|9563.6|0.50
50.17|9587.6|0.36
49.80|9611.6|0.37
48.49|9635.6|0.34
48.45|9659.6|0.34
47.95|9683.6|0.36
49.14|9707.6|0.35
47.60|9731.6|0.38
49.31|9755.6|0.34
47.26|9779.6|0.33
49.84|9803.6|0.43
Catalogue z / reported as 0.000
